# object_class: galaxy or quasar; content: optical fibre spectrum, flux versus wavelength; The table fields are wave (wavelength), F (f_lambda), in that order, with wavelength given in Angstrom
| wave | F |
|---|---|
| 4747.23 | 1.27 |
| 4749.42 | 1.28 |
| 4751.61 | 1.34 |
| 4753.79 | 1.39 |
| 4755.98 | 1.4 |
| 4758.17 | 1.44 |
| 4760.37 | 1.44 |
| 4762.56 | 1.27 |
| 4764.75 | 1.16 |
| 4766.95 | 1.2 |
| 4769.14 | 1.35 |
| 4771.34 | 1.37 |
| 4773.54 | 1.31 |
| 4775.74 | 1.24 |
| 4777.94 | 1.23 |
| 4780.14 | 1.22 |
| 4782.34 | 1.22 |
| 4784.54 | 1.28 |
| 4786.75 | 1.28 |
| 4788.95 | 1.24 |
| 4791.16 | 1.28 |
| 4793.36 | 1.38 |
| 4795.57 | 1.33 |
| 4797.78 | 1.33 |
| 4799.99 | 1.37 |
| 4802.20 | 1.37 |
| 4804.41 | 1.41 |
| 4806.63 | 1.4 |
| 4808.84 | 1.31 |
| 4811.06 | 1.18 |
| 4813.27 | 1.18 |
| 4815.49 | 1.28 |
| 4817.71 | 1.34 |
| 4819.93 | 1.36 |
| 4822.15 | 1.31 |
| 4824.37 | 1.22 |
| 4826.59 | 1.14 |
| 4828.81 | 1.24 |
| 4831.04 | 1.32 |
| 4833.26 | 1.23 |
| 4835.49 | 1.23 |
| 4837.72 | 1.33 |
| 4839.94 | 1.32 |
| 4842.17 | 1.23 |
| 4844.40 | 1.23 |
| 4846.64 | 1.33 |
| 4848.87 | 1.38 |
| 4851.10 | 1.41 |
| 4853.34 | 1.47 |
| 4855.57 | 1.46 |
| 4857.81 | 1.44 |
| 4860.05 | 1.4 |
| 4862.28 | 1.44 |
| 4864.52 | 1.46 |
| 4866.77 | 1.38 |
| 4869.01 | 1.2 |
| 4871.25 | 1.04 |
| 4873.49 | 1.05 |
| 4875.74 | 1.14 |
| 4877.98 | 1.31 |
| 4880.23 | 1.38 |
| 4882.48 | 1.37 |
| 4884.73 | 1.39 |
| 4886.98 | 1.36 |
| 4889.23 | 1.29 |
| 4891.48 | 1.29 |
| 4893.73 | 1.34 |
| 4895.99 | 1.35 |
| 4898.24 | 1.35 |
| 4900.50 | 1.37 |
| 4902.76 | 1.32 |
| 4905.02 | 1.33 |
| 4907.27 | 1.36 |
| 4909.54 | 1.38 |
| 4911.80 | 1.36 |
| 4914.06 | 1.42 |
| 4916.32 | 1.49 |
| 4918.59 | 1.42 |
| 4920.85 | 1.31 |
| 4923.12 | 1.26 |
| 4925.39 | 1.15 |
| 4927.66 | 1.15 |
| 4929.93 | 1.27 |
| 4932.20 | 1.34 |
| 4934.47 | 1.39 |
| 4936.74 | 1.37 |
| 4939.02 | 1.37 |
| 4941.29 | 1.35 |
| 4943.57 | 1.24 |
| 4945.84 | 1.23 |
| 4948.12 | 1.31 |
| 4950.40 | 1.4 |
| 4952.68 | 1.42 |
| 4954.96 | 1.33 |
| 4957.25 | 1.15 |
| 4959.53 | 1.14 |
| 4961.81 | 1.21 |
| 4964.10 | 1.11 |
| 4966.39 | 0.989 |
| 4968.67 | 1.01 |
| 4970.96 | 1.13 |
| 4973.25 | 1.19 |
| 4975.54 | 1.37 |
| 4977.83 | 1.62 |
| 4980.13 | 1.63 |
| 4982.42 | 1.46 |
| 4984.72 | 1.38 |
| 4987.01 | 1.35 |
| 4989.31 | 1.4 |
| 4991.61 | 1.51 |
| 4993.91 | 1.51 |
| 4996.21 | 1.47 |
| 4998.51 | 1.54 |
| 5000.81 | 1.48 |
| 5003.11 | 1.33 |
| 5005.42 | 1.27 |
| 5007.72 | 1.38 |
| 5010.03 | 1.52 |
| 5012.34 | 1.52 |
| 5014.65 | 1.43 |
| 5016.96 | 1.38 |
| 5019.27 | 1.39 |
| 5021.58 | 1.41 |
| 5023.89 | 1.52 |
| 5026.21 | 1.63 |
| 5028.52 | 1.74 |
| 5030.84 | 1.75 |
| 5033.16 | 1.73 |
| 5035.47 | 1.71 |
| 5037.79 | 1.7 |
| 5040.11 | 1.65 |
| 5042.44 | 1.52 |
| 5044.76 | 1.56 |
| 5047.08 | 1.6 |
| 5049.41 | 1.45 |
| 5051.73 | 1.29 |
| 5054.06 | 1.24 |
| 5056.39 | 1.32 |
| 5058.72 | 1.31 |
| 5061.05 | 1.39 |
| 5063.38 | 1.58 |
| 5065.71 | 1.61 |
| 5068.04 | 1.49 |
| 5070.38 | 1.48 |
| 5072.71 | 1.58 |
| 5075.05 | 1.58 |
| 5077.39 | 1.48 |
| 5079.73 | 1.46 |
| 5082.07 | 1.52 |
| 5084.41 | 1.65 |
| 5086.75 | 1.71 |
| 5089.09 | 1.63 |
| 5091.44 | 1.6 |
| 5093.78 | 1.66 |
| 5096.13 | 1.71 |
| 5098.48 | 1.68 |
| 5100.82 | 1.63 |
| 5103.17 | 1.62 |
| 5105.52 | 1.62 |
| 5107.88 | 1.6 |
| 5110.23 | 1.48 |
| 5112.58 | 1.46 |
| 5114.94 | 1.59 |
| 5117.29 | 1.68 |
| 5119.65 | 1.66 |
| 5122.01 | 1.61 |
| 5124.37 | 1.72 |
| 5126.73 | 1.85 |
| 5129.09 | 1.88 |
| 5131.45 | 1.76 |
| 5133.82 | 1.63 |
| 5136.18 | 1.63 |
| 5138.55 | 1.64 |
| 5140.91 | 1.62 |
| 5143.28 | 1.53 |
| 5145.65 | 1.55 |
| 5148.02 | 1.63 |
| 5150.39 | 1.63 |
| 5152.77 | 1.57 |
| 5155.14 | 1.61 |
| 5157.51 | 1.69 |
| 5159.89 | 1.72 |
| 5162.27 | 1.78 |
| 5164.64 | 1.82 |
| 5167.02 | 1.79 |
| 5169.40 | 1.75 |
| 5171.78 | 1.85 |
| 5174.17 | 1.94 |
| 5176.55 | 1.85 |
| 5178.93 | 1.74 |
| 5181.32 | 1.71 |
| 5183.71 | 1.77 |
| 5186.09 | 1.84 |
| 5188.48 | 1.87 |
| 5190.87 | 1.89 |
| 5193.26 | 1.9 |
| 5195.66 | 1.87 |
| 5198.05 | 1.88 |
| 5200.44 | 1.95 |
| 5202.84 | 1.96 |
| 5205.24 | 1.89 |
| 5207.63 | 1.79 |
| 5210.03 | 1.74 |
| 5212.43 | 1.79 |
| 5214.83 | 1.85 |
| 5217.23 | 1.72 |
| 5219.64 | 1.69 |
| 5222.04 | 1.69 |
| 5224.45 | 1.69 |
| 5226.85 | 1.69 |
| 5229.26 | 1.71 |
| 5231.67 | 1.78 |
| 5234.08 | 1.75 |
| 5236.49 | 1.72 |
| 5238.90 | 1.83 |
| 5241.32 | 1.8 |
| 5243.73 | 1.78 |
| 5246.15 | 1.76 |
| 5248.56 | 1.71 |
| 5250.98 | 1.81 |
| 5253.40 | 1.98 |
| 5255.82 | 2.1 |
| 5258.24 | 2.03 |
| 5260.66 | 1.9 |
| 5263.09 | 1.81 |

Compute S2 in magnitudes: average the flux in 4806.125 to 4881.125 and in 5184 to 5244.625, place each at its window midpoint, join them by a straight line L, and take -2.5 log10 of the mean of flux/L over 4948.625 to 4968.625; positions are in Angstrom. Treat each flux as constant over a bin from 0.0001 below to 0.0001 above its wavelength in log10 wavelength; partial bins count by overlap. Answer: 0.199 mag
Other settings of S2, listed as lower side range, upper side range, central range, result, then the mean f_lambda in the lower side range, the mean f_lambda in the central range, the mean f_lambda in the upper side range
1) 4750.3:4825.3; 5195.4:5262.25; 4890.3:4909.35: 0.07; 1.31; 1.34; 1.82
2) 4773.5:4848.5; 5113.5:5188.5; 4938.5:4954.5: 0.10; 1.28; 1.33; 1.71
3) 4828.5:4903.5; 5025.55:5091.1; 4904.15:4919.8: -0.02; 1.32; 1.4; 1.55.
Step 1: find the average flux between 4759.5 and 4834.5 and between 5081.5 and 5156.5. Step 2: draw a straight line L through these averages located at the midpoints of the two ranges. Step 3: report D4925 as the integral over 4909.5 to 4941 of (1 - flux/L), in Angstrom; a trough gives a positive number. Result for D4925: 2.1 Angstrom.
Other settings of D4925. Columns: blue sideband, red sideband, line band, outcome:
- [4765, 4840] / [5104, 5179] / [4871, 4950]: 5.5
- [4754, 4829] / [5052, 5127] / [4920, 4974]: 7.3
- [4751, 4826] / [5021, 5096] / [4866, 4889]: 2.1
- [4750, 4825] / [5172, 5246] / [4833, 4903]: 3.9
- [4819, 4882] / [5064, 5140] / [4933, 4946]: 0.8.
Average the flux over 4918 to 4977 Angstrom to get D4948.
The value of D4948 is 1.25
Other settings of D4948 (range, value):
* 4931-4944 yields 1.35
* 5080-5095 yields 1.62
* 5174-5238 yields 1.8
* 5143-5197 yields 1.76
